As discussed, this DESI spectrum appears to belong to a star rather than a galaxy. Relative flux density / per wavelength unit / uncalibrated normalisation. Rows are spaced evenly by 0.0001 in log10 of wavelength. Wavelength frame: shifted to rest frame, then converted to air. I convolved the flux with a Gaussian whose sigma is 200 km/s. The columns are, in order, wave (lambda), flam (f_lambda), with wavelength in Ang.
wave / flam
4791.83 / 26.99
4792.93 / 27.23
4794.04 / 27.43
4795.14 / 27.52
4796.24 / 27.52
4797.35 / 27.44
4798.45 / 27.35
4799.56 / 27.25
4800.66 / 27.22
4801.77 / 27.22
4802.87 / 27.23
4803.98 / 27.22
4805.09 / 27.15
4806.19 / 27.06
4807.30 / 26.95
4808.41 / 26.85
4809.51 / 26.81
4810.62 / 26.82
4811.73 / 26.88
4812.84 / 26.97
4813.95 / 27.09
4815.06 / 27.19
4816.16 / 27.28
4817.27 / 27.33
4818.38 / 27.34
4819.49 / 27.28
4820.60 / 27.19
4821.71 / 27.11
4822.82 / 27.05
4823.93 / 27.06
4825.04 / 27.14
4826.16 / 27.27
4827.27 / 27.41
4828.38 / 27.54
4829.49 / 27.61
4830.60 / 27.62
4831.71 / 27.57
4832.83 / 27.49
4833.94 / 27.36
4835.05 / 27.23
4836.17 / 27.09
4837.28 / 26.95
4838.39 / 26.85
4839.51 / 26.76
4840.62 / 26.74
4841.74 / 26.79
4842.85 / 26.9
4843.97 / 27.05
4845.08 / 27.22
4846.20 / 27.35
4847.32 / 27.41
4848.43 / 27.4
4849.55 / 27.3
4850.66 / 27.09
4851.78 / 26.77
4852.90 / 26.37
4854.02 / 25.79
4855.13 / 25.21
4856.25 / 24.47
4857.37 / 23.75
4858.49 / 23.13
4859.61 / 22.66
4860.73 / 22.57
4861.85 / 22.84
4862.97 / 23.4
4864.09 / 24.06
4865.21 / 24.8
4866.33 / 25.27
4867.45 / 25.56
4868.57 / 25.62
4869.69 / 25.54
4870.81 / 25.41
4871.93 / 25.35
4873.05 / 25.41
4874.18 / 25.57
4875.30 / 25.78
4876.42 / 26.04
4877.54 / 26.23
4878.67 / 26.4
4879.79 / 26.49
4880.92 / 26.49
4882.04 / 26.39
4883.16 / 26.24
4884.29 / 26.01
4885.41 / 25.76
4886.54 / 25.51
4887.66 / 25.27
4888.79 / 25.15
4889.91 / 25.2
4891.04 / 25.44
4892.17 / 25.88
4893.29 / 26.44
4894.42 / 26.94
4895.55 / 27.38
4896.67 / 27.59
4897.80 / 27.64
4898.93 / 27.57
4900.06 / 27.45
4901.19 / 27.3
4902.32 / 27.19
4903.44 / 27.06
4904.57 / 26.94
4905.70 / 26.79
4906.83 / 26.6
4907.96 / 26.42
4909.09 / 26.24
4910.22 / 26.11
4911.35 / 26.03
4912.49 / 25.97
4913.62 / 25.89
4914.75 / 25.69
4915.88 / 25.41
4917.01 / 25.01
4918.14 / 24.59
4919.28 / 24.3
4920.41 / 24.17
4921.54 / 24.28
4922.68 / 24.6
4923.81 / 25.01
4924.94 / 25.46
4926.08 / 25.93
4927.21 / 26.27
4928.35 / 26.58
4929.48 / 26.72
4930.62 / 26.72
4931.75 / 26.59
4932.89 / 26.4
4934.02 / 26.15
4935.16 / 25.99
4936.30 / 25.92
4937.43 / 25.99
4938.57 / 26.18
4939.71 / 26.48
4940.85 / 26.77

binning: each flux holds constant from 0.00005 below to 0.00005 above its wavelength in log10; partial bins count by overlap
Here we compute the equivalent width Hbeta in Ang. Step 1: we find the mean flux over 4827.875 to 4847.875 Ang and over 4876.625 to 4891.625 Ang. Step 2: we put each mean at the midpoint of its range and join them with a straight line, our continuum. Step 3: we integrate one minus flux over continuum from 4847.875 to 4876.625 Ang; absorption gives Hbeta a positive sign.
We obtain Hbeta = 1.51 Ang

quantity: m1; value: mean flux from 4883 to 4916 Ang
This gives 26.4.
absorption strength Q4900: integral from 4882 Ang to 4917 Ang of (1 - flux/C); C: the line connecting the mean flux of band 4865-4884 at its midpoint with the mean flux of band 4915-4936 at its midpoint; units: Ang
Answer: -0.9 Ang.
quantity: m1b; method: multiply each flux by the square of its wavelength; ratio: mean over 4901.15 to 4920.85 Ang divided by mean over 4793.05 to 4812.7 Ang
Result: 1.00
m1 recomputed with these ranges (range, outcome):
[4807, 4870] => 26.4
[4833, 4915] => 26.1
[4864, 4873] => 25.3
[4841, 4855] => 26.9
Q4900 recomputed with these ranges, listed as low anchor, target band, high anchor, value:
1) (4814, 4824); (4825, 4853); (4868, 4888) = -0.43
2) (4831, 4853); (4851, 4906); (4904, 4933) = 1.54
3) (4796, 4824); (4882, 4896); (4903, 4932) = 0.12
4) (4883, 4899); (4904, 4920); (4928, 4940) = 0.27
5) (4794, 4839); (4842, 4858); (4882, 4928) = 0.20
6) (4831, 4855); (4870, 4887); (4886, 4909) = 0.51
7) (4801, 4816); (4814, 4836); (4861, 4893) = -0.54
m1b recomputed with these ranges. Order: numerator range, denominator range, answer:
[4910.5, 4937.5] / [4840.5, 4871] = 1.03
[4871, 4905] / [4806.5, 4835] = 0.99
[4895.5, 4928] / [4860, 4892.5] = 1.04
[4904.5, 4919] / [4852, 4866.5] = 1.09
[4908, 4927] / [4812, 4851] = 0.97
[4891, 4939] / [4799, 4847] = 1.00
